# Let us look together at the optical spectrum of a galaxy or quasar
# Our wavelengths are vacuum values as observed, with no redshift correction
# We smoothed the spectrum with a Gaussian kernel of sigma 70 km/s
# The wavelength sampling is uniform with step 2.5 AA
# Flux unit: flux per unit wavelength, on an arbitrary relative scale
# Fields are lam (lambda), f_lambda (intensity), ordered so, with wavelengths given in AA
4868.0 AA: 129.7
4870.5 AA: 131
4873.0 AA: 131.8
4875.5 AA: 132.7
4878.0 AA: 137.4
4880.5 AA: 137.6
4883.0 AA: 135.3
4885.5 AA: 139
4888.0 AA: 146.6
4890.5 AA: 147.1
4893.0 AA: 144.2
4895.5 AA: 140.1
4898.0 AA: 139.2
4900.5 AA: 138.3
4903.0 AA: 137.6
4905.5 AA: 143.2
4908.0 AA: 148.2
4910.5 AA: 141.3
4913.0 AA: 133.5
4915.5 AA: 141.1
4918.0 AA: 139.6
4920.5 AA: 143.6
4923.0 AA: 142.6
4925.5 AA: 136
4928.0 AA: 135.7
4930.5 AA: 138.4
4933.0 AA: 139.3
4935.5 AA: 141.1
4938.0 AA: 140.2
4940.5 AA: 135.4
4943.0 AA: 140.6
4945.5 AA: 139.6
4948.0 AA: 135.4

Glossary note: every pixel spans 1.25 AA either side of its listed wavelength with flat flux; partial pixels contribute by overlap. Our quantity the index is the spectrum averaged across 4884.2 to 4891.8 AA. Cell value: 144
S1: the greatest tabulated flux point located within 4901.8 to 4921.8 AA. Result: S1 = 148.2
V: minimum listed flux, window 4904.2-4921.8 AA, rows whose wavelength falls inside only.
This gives 133.5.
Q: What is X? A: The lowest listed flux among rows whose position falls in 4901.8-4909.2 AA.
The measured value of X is 137.6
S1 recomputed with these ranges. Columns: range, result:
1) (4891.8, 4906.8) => 144.2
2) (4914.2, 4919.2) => 141.1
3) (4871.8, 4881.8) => 137.6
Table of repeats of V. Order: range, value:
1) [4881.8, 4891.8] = 135.3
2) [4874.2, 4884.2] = 132.7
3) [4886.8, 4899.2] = 139.2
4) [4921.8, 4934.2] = 135.7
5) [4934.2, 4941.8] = 135.4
